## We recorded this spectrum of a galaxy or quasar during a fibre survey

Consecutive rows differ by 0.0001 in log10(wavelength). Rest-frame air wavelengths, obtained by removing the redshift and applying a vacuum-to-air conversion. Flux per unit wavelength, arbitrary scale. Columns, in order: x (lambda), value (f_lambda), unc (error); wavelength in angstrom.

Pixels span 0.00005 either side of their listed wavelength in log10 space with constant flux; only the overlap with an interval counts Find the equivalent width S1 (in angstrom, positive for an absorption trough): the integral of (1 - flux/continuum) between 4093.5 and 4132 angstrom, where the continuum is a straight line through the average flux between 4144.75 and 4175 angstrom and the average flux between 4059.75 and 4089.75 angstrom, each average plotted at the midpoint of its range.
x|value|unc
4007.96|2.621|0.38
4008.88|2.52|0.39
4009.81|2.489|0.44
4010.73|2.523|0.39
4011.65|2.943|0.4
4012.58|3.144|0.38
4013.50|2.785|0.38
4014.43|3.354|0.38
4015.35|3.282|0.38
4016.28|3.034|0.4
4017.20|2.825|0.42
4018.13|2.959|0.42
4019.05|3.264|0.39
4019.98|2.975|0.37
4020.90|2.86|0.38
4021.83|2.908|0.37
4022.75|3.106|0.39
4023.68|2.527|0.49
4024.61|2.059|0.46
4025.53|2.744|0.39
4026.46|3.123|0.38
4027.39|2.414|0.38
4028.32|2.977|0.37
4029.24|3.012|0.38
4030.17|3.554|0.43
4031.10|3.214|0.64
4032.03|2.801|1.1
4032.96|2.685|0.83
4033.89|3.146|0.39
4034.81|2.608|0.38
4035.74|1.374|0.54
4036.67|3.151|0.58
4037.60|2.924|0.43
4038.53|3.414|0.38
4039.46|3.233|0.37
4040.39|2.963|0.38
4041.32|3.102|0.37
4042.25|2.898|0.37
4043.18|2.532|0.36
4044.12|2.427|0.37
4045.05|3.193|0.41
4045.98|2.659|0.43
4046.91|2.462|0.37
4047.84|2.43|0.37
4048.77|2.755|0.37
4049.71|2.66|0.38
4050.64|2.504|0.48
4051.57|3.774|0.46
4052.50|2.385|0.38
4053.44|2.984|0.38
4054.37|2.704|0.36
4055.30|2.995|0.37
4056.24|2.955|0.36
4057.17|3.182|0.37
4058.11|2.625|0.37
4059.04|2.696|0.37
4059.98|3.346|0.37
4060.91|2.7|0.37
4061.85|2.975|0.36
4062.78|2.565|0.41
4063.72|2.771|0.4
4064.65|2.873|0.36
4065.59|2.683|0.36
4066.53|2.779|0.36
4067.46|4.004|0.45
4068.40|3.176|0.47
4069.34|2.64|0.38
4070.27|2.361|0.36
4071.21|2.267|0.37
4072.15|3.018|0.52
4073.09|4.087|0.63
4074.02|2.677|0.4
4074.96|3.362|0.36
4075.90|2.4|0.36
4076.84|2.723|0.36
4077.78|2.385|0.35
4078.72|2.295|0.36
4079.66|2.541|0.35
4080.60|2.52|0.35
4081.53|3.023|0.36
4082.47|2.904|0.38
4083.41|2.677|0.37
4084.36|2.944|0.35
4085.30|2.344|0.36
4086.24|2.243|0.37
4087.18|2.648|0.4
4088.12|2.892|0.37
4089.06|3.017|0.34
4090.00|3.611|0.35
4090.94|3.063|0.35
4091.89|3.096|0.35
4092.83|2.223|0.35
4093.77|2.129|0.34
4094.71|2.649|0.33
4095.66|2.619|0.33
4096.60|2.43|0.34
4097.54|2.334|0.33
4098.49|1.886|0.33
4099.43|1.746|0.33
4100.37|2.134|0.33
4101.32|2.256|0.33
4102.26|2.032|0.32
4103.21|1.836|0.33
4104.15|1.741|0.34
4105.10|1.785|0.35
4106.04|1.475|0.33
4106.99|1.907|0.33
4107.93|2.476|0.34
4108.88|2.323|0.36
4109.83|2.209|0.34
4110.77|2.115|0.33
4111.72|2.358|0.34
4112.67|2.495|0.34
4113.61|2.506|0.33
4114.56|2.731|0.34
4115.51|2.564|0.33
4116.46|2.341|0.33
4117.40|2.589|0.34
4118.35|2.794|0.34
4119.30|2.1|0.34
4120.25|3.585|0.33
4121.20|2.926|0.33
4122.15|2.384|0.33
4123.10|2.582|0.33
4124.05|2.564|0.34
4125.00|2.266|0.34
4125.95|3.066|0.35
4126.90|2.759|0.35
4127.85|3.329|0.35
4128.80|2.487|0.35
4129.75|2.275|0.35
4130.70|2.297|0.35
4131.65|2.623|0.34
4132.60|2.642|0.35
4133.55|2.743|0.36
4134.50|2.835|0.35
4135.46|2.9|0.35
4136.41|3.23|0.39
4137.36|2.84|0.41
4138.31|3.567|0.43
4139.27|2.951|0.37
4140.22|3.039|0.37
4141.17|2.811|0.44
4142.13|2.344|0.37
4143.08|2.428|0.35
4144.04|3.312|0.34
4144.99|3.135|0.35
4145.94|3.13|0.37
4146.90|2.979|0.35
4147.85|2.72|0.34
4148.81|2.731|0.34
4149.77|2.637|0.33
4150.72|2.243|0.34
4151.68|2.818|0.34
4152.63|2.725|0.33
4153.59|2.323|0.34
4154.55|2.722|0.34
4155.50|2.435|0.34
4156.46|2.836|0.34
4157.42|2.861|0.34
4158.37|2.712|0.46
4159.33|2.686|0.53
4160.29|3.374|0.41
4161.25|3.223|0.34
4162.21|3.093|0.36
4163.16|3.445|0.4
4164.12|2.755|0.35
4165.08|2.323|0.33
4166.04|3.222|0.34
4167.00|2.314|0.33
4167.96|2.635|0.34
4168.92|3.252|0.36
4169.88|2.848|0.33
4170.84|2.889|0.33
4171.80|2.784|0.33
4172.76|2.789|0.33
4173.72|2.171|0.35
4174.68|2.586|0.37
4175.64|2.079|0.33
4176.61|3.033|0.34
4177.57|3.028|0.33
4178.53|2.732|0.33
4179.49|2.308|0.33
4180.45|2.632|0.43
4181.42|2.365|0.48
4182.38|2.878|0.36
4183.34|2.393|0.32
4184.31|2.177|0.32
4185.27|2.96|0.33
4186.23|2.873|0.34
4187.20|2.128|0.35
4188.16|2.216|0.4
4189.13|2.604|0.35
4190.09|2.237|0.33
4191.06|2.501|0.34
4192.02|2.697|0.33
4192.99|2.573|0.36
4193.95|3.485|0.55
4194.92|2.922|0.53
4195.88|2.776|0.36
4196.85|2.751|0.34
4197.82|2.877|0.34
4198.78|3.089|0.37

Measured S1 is 5.7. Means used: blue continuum 2.81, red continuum 2.79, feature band 2.38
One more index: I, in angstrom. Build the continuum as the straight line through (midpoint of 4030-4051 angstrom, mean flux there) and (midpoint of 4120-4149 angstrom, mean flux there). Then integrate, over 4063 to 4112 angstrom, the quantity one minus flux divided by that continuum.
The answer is 4.5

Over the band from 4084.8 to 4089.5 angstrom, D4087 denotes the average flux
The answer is 2.63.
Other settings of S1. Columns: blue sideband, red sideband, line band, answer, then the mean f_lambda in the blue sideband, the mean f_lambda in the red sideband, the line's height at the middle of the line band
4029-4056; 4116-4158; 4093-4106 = 3.20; 2.85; 2.75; 2.79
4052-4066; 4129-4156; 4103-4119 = 3.06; 2.83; 2.76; 2.79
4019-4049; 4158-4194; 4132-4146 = -0.95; 2.83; 2.7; 2.73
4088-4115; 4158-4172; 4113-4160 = -1.60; 2.34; 2.91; 2.65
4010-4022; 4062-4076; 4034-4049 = 0.95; 2.98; 2.93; 2.95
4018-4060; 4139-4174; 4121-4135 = 0.84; 2.85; 2.81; 2.82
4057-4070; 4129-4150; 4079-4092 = 0.36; 2.92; 2.82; 2.89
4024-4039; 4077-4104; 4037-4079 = -2.80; 2.82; 2.51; 2.68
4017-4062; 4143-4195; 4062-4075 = -0.51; 2.85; 2.73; 2.82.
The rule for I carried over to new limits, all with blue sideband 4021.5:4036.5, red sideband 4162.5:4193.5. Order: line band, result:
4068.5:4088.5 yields 0.07 angstrom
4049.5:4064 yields -0.63 angstrom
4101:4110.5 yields 2.47 angstrom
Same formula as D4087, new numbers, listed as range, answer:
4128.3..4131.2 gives 2.37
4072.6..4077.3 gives 3.05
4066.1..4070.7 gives 3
